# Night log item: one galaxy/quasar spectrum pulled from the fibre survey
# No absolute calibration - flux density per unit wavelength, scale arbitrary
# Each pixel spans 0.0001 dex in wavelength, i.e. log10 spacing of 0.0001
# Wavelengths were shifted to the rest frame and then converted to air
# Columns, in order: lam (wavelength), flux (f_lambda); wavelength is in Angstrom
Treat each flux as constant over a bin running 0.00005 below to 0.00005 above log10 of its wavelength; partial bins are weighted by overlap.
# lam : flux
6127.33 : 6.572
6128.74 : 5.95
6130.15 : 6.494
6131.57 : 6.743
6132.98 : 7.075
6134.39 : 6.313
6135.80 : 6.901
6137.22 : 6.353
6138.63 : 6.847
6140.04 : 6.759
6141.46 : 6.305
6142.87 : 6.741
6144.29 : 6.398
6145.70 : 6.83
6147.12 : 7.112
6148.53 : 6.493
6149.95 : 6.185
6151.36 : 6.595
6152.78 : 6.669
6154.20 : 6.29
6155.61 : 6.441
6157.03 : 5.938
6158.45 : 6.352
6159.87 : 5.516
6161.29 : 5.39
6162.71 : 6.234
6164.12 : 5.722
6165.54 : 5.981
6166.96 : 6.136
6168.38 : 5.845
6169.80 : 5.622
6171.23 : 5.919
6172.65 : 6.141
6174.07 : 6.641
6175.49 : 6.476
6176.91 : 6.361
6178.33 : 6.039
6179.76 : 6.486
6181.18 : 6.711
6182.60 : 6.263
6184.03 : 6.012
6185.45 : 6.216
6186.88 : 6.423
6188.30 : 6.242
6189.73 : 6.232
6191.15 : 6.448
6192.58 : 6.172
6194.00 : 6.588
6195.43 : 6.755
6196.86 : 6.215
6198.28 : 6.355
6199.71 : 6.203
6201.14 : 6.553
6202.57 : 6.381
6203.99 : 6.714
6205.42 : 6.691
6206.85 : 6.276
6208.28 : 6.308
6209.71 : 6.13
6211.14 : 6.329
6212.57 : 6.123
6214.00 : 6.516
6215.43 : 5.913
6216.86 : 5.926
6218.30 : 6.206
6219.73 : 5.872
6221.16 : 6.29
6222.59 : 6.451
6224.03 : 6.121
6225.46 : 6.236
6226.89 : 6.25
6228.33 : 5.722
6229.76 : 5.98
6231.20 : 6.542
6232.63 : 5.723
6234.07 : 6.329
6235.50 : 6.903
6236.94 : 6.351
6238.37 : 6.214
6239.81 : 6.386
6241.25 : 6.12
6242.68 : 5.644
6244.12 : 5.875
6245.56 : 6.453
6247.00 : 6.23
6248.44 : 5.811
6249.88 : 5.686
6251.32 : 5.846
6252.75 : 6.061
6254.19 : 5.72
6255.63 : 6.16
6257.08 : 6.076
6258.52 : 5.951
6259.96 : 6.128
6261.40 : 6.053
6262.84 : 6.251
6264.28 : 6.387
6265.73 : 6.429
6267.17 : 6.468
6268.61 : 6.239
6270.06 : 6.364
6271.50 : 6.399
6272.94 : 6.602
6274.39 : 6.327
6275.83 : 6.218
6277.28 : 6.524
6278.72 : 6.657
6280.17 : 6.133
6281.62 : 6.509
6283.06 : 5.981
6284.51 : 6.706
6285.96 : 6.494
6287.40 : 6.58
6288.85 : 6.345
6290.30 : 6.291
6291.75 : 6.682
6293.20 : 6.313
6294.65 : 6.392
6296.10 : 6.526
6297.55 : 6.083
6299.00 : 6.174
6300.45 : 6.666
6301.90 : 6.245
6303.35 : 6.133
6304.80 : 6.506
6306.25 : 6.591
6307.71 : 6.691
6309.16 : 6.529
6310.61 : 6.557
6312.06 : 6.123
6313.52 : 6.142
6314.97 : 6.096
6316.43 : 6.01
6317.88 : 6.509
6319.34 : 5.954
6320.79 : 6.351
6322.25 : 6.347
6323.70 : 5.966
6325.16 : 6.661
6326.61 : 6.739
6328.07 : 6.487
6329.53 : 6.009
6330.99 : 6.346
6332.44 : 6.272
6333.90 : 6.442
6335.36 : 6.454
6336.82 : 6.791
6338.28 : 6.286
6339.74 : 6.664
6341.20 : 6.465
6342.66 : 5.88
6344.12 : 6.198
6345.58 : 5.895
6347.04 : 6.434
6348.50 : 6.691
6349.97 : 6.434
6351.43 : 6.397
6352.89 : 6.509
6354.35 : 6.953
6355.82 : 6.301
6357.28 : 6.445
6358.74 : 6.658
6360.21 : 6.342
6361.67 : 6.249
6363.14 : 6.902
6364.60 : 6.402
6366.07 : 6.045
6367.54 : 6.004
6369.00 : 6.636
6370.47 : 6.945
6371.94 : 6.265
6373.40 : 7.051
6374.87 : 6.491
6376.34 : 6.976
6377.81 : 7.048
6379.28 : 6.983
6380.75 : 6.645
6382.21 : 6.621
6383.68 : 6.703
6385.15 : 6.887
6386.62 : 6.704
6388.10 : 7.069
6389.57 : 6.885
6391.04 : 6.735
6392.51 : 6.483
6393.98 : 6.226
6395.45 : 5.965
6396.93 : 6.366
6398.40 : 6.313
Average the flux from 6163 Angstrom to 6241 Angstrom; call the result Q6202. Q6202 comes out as 6.25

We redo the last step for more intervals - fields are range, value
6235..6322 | 6.28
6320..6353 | 6.38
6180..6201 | 6.35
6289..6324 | 6.33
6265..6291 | 6.4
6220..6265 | 6.13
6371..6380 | 6.8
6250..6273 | 6.17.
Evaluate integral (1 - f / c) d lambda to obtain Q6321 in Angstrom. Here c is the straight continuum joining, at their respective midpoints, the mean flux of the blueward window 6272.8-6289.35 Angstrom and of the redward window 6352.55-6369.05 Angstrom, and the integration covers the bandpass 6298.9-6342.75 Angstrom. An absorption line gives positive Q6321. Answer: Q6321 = 0.44 Angstrom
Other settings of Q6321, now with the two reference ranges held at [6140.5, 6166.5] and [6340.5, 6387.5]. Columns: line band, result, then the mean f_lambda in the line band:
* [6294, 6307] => 0.19 Angstrom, 6.37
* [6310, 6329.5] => 0.59 Angstrom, 6.29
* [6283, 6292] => -0.02 Angstrom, 6.46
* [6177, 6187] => 0.03 Angstrom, 6.3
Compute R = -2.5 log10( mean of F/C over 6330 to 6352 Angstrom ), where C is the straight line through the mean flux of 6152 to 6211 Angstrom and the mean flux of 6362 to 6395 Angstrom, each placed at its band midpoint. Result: 0.03 mag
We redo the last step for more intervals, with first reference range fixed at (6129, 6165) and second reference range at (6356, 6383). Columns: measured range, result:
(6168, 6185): 0.04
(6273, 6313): 0.02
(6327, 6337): 0.03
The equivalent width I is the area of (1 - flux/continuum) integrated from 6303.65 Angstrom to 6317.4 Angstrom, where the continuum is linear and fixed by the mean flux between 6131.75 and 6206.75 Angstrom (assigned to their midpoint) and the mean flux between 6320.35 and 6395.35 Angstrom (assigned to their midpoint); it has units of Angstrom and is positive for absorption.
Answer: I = 0.2 Angstrom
